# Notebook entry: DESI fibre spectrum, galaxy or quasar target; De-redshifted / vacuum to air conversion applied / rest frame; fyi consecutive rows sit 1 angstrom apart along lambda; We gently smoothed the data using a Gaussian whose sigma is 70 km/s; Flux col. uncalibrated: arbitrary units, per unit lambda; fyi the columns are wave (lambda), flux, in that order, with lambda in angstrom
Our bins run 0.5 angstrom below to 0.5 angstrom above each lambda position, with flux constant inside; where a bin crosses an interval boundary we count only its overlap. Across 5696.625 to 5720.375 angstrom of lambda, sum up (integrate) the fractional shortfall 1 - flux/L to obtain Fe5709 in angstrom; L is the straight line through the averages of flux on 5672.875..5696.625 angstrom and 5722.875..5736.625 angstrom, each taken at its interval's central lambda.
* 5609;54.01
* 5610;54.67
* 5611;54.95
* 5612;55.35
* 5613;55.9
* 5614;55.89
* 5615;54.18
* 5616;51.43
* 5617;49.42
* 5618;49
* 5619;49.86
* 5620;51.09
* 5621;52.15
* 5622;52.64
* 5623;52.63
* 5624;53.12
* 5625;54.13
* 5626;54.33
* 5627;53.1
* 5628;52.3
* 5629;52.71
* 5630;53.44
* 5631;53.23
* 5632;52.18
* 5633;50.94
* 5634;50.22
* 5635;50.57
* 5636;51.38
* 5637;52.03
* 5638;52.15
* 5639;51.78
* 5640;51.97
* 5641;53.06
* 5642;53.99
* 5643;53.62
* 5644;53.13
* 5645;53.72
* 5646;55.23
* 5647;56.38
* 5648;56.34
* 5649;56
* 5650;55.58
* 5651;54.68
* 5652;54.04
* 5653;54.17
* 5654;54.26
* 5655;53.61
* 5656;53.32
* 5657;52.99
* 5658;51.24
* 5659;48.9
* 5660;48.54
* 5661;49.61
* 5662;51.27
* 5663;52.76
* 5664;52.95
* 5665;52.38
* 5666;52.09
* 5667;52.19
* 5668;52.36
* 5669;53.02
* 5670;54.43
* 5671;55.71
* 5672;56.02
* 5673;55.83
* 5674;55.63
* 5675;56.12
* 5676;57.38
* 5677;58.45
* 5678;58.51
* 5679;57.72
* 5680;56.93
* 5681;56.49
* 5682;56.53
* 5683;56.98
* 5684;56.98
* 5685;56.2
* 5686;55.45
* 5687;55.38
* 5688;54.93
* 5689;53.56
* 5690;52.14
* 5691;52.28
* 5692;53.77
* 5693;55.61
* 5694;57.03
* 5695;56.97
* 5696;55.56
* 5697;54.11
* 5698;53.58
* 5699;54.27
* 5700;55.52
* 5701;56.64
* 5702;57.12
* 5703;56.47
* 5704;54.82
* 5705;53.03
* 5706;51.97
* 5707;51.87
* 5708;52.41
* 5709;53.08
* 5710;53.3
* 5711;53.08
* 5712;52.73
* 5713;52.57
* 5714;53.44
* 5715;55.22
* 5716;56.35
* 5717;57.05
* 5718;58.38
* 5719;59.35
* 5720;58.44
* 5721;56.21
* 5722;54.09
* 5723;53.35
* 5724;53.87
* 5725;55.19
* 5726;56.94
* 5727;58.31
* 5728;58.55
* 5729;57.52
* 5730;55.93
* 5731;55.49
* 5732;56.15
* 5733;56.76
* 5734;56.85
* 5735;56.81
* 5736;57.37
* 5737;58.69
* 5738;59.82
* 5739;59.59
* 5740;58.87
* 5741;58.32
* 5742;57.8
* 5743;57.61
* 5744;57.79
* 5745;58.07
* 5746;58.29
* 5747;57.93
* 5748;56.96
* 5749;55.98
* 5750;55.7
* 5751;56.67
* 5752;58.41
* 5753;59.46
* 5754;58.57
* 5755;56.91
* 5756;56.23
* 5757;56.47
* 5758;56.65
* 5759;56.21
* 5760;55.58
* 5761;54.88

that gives 0.6 angstrom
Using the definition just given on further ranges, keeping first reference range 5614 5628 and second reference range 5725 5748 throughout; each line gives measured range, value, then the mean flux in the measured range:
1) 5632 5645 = 0.2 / 52.1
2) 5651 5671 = 0.6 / 52.5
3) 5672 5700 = -0.2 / 55.7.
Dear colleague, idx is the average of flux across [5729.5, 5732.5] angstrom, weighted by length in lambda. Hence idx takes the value 55.9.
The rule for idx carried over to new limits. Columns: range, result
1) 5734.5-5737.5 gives 57.6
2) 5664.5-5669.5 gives 52.4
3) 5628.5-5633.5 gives 52.5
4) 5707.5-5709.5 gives 52.7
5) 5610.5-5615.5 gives 55.3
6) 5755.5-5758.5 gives 56.4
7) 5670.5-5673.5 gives 55.9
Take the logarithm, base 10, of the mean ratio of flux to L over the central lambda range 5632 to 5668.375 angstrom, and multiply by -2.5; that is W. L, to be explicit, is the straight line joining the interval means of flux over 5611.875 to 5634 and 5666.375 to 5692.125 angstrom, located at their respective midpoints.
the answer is 0.02 mag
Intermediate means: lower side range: 52.6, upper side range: 55.4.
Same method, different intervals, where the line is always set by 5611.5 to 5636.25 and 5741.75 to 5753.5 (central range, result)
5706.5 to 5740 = 0.012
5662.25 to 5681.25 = -0.012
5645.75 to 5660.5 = 0.000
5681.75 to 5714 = 0.019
